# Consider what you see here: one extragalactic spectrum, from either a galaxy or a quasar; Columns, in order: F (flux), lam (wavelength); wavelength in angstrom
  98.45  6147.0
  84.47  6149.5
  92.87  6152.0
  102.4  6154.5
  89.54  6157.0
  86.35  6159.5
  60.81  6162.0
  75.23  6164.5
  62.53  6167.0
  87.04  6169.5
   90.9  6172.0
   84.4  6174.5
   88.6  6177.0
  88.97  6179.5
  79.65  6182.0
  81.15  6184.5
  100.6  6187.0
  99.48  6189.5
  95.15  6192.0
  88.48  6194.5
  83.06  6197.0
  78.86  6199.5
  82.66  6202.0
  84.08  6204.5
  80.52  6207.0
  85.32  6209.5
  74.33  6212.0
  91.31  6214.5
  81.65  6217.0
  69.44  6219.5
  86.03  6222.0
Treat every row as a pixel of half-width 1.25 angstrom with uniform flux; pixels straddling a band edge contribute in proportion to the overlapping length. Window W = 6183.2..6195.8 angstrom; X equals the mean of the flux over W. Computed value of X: 92.9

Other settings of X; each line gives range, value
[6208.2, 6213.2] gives 79.9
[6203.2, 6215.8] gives 83.1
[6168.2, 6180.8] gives 87.8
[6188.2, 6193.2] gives 97.4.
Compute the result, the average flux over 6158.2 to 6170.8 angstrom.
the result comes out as 74.5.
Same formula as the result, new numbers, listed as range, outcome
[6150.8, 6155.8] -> 97.6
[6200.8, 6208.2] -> 82.4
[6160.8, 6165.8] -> 68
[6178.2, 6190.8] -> 90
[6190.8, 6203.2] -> 85.6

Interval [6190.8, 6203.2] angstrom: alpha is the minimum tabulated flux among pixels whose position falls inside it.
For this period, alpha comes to 78.86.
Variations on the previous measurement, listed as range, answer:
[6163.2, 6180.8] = 62.53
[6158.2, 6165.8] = 60.81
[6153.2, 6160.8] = 86.35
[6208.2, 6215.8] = 74.33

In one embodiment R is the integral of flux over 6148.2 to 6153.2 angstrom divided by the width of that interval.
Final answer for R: 88.7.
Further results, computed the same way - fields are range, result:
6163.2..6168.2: 68.9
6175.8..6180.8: 88.7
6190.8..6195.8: 91.7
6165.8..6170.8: 75.1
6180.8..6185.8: 80.6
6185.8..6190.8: 100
